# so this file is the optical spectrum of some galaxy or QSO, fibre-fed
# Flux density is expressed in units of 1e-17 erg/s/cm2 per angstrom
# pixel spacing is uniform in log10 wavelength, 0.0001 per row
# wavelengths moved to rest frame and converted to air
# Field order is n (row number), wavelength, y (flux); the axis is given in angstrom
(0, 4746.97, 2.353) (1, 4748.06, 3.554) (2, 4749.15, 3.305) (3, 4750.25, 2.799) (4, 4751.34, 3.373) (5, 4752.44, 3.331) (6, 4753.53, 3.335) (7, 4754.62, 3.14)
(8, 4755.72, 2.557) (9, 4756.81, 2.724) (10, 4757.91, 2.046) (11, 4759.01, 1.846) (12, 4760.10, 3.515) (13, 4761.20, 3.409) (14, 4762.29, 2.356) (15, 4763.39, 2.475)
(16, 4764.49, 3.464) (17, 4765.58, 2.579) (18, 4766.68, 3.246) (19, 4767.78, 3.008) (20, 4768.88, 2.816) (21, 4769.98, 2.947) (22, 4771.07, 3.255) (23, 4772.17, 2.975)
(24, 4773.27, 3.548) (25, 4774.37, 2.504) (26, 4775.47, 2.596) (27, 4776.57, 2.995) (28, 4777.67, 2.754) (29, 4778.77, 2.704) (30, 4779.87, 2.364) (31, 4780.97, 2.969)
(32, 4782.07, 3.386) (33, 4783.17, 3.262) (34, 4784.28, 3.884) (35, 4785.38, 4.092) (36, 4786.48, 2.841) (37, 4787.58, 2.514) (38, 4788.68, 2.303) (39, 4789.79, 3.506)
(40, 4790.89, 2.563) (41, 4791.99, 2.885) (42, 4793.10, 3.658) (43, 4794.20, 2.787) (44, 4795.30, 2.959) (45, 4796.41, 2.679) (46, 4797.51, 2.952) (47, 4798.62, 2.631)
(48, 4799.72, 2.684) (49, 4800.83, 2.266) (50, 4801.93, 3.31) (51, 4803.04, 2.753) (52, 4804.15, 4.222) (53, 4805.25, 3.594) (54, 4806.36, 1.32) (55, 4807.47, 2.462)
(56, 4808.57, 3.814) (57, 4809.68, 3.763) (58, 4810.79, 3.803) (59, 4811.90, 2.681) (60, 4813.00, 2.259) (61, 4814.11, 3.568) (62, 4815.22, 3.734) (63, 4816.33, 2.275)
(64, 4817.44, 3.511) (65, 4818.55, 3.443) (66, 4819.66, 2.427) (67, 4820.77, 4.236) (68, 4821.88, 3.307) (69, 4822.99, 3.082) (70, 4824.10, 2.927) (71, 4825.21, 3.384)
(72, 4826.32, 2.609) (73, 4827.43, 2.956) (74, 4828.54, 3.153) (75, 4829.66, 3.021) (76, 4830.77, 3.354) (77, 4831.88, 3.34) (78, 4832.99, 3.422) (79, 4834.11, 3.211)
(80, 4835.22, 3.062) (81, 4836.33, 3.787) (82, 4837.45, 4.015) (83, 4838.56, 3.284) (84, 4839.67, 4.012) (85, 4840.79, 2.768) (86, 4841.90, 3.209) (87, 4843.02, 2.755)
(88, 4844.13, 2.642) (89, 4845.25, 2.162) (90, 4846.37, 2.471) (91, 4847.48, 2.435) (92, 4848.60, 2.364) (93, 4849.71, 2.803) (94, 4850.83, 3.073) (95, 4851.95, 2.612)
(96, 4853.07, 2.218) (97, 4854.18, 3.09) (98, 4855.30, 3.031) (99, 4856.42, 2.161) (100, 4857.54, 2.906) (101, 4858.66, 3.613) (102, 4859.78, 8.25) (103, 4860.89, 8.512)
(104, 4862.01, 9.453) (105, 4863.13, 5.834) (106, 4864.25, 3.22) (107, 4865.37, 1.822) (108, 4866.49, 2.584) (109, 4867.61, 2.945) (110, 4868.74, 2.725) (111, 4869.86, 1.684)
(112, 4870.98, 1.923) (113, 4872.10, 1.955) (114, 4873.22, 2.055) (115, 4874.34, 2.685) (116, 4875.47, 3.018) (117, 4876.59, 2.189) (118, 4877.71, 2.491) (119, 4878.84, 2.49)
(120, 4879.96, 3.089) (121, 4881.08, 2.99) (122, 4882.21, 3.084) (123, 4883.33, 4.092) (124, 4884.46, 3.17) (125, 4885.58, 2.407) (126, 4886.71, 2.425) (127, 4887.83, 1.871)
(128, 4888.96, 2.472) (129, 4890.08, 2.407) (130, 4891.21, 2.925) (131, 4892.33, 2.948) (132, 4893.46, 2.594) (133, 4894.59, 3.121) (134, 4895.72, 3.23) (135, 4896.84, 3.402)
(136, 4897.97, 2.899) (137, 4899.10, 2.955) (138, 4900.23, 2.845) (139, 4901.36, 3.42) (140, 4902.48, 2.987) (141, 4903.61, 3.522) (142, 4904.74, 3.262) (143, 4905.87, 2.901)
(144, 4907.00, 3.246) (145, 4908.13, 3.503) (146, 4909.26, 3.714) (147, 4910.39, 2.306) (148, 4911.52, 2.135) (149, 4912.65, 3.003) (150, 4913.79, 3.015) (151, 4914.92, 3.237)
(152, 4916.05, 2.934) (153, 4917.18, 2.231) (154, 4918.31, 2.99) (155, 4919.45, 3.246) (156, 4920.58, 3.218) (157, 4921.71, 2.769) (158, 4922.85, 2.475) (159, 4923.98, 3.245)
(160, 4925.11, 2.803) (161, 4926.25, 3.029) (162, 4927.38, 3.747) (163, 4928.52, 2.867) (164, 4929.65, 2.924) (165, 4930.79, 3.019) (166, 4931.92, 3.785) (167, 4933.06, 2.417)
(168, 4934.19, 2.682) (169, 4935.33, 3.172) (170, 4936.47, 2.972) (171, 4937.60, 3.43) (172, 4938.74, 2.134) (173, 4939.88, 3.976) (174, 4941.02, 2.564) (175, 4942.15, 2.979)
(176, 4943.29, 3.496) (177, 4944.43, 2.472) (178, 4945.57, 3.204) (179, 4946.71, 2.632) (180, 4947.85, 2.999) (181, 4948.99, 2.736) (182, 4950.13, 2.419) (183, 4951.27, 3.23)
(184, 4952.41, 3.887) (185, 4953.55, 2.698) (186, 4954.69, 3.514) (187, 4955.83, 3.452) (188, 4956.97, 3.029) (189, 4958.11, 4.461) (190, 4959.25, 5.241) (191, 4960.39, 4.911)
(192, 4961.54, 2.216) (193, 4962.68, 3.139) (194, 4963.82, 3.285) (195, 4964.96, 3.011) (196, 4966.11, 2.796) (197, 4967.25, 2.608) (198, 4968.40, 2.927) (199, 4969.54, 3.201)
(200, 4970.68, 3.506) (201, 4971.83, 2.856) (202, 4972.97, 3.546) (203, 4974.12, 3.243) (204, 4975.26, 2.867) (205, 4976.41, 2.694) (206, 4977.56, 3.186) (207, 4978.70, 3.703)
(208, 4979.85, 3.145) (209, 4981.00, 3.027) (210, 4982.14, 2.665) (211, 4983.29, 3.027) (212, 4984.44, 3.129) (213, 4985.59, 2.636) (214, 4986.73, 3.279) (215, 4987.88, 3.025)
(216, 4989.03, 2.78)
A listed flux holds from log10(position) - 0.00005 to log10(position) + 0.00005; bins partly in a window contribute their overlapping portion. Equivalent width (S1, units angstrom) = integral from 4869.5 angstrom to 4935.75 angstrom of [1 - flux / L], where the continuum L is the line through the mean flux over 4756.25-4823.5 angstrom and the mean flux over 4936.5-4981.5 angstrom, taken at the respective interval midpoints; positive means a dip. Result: 5.35 angstrom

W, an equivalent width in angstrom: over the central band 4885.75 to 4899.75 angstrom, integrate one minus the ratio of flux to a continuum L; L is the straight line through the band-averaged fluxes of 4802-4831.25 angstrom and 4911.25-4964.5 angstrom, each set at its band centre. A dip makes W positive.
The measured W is 1.6 angstrom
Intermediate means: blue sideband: 3.14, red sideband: 3.11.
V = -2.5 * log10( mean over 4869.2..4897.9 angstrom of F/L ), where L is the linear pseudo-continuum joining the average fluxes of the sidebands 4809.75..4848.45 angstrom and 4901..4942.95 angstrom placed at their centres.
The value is 0.15 mag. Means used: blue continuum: 3.13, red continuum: 3.02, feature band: 2.67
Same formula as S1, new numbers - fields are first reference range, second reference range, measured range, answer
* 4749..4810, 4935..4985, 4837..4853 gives 0.86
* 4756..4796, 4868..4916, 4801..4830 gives -2.33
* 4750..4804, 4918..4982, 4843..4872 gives -3.75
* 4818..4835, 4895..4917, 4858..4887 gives -3.47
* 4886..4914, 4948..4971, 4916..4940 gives 0.90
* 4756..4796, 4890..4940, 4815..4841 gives -2.64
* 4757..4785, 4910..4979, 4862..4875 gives 0.17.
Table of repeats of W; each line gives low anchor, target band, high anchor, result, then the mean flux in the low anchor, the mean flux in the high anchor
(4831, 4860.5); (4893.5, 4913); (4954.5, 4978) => 1.1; 3.21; 3.32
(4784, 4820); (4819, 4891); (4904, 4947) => -3.6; 3.03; 3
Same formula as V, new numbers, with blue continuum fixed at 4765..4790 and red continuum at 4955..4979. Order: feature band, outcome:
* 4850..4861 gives -0.19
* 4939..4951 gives 0.12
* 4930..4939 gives 0.10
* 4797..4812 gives 0.01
